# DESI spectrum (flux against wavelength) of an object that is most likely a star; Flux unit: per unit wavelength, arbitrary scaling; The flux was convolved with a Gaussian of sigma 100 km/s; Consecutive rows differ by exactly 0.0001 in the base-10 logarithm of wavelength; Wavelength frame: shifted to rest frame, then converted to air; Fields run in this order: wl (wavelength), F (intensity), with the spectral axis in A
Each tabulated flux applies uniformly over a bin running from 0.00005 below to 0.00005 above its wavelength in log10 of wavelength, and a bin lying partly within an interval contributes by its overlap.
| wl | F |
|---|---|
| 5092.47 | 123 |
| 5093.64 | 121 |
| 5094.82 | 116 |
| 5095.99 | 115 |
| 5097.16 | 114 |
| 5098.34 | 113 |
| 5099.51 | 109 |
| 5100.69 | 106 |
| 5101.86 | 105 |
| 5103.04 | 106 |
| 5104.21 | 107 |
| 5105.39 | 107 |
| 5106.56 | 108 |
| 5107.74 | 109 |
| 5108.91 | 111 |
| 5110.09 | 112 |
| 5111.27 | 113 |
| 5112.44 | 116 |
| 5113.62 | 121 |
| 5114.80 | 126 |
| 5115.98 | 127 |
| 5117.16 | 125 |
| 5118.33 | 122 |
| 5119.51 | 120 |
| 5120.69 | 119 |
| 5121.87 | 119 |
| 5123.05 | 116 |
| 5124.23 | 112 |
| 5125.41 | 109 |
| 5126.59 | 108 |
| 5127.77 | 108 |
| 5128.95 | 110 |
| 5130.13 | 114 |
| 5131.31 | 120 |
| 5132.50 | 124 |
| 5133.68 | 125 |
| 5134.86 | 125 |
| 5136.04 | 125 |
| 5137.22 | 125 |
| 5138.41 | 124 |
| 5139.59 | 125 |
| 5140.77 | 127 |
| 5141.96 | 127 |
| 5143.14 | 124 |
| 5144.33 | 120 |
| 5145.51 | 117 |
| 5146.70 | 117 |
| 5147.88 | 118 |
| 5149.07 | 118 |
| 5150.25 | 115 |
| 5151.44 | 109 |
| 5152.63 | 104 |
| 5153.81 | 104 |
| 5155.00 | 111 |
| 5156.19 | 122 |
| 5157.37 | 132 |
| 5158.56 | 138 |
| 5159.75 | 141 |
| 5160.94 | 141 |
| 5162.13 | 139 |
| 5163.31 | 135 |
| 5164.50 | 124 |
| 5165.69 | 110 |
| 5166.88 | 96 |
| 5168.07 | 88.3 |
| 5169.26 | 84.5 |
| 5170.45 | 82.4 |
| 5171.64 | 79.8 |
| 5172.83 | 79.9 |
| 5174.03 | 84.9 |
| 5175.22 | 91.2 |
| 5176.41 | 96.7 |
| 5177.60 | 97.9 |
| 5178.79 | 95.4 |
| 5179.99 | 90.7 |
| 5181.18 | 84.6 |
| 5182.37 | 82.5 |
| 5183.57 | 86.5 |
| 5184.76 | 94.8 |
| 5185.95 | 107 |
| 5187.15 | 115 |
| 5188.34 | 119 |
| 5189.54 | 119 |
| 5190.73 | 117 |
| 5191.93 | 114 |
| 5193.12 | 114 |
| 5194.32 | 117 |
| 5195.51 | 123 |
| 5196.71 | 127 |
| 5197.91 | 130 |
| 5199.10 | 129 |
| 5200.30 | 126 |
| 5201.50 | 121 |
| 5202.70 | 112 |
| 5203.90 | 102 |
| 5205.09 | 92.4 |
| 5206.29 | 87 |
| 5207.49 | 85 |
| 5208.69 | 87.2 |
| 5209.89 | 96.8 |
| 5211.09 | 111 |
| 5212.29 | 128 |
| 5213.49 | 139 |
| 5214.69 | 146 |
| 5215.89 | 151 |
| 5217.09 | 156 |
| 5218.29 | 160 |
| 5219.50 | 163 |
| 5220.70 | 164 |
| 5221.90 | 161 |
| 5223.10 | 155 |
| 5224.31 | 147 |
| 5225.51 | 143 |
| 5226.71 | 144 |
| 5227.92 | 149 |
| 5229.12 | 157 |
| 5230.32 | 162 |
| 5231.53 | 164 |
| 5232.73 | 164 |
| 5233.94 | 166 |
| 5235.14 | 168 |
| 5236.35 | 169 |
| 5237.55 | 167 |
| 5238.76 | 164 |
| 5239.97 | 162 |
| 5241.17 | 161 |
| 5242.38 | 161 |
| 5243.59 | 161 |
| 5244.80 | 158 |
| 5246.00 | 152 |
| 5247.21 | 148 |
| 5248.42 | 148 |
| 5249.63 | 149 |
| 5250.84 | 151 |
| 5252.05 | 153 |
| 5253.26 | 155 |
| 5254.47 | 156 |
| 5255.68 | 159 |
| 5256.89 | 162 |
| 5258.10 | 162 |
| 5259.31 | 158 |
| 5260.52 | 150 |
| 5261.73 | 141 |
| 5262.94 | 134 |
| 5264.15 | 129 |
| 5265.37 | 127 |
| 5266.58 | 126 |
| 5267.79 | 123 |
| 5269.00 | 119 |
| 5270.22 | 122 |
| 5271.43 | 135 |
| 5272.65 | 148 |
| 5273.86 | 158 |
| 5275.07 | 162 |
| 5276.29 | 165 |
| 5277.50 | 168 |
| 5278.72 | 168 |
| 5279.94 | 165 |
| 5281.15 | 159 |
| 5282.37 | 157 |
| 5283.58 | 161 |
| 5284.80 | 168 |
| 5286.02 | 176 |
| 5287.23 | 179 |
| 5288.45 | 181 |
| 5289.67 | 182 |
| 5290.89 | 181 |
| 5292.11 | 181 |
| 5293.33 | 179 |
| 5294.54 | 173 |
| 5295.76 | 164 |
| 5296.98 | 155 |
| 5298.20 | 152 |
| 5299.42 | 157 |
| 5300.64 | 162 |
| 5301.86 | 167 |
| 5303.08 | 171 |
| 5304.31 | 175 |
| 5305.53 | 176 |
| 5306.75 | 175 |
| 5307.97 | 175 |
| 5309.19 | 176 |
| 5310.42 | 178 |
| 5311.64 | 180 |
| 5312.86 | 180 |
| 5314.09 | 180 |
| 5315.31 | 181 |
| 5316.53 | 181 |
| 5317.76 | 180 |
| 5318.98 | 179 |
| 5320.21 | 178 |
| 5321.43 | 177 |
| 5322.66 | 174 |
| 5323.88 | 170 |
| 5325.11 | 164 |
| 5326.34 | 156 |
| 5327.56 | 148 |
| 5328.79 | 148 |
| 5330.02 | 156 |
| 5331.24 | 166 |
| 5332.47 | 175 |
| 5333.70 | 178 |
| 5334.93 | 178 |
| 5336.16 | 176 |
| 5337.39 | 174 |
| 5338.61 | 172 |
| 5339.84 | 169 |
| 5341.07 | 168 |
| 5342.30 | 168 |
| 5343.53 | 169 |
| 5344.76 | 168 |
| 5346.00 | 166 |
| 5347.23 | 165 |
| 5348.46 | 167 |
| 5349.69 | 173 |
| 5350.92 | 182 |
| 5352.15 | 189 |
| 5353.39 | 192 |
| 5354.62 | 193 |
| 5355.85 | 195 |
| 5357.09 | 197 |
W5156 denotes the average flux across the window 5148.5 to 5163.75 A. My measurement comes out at 124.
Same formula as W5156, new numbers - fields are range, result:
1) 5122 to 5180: 113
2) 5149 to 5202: 110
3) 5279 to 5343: 171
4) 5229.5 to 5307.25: 159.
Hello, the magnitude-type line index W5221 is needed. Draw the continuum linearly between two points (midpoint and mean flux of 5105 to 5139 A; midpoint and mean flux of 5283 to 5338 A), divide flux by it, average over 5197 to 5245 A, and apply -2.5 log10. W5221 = 0.04 mag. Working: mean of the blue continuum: 117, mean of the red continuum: 172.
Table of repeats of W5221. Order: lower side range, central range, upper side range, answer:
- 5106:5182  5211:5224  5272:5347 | -0.09 mag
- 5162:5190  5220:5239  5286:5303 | -0.21 mag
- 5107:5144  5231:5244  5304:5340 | -0.10 mag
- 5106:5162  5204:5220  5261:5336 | 0.15 mag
